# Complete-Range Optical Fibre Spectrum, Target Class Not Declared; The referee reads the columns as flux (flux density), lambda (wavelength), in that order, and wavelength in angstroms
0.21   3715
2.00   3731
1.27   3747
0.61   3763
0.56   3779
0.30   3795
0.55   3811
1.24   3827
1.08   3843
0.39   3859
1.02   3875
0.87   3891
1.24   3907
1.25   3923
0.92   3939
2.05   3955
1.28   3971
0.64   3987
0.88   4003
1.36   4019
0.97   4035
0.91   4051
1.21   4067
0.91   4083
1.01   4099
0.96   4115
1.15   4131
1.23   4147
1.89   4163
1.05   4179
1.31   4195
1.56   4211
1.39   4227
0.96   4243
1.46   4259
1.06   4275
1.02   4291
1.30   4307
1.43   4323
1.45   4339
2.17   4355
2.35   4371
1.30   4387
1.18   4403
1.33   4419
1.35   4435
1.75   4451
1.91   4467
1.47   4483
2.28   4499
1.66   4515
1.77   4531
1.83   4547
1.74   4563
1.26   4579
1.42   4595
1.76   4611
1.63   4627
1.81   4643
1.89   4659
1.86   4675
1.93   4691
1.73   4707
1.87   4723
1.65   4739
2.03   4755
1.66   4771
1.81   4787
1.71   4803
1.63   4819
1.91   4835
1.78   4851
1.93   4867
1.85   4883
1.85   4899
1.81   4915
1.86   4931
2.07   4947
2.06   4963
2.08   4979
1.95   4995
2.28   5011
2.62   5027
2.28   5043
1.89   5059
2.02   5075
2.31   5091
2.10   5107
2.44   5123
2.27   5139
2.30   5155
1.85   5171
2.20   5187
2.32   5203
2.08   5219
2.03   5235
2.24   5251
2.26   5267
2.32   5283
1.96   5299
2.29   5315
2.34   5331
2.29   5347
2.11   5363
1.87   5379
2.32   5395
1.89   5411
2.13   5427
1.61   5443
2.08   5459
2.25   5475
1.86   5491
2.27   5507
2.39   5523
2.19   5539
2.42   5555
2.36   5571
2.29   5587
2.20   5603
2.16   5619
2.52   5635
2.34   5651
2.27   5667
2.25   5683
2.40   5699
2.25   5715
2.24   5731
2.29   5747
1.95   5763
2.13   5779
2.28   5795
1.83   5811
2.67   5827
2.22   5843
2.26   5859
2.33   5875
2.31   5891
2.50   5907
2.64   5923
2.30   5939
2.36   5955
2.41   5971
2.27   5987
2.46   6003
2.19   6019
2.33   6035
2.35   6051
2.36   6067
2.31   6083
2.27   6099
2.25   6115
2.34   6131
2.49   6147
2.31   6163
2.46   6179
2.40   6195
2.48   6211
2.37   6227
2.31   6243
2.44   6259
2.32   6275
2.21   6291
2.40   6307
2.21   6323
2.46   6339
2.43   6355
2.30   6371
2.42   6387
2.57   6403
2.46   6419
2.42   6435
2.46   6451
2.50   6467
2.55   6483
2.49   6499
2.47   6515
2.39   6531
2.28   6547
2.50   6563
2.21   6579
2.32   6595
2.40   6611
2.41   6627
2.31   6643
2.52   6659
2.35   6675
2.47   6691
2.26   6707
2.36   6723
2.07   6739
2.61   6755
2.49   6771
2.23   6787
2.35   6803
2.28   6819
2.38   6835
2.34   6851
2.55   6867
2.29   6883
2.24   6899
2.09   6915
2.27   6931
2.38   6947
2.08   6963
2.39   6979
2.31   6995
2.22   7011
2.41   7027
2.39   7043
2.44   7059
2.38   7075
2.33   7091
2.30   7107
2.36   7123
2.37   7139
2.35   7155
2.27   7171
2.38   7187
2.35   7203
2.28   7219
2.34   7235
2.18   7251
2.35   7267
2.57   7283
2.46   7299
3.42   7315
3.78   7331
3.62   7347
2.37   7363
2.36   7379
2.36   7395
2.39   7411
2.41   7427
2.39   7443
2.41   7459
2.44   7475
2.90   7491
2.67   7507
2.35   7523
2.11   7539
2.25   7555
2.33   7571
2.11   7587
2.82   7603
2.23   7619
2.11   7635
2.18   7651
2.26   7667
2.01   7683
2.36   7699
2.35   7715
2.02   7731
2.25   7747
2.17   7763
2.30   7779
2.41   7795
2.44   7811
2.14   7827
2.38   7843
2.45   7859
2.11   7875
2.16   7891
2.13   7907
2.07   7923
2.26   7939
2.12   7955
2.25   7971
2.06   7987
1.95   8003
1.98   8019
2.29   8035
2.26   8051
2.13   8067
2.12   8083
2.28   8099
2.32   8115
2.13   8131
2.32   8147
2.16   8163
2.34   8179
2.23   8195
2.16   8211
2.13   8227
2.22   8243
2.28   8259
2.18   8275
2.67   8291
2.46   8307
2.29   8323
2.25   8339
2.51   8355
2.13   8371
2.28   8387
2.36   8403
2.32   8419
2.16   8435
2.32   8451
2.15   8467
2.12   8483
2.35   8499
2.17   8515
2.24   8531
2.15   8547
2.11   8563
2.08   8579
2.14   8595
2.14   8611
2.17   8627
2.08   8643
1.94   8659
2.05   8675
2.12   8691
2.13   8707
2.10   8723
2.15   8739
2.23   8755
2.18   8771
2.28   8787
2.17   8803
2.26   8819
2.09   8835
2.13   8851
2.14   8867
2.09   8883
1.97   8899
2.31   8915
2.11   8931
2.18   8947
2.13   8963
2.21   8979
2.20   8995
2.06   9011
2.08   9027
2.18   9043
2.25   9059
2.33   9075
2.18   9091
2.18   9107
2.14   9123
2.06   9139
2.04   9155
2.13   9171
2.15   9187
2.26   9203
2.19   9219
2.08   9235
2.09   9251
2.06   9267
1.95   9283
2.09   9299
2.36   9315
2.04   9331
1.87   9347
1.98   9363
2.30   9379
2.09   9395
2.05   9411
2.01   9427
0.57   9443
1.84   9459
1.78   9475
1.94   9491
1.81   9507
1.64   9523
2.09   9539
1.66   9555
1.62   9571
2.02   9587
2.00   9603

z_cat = 0.116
